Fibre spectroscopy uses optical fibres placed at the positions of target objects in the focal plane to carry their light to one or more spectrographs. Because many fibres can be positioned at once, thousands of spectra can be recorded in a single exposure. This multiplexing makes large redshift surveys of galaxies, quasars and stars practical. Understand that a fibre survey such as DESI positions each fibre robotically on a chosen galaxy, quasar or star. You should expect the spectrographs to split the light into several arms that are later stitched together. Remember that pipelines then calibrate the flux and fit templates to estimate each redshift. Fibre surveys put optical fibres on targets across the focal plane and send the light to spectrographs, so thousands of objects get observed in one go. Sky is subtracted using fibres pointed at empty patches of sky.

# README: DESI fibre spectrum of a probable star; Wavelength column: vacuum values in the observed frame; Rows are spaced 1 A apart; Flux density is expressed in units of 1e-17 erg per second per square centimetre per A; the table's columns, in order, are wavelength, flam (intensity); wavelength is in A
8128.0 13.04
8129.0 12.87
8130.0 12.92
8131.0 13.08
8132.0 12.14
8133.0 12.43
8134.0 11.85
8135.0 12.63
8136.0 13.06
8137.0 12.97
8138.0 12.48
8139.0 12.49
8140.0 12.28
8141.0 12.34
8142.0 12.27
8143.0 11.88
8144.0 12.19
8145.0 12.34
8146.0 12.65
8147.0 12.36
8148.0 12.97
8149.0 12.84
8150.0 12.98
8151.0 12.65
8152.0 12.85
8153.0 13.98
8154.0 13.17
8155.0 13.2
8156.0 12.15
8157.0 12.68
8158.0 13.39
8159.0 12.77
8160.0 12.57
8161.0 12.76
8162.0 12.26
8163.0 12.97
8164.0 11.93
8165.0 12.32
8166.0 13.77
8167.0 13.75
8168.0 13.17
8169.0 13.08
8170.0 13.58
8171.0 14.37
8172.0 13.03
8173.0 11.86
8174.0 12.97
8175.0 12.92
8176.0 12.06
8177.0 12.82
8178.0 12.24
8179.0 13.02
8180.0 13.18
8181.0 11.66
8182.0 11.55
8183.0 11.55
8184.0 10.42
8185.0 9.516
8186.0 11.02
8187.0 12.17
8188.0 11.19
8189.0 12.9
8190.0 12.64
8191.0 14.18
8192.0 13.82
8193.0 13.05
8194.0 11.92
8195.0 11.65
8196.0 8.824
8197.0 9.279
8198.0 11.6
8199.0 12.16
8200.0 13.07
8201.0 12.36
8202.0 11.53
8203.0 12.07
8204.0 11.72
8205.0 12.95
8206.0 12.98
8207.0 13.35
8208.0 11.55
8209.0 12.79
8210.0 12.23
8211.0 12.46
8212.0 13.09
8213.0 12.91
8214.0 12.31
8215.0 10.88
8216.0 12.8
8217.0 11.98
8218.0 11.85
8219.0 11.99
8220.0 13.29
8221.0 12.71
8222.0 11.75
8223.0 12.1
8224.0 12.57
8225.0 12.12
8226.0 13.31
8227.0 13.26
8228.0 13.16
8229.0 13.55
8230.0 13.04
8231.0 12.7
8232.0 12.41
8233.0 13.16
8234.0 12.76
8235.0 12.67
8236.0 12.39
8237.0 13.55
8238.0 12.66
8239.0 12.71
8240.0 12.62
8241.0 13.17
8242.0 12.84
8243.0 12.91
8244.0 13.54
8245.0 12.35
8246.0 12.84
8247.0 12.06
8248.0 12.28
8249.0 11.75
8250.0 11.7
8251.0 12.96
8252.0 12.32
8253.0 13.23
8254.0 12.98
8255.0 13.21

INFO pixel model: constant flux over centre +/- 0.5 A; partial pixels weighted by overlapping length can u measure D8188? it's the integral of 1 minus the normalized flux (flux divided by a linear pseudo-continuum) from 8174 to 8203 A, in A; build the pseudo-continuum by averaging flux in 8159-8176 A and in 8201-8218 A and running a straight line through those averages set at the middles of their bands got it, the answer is 1.5 A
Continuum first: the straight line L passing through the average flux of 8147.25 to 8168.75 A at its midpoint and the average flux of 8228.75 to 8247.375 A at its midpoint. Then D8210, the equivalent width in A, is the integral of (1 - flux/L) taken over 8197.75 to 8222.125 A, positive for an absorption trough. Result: 1.0 A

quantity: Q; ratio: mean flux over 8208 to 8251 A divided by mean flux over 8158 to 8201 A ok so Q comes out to 1.02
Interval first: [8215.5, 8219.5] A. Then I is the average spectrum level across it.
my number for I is 12.2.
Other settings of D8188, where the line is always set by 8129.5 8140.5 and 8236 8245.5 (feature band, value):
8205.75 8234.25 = 0.56 A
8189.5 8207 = 0.86 A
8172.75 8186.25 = 0.83 A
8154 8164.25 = -0.05 A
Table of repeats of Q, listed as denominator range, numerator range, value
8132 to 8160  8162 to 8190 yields 0.98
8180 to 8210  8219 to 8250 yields 1.06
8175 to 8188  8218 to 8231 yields 1.08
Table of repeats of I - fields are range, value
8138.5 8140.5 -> 12.4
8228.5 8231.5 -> 13.1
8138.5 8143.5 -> 12.3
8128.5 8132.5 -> 12.8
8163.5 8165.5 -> 12.1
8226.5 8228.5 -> 13.2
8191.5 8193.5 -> 13.4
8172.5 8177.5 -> 12.5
